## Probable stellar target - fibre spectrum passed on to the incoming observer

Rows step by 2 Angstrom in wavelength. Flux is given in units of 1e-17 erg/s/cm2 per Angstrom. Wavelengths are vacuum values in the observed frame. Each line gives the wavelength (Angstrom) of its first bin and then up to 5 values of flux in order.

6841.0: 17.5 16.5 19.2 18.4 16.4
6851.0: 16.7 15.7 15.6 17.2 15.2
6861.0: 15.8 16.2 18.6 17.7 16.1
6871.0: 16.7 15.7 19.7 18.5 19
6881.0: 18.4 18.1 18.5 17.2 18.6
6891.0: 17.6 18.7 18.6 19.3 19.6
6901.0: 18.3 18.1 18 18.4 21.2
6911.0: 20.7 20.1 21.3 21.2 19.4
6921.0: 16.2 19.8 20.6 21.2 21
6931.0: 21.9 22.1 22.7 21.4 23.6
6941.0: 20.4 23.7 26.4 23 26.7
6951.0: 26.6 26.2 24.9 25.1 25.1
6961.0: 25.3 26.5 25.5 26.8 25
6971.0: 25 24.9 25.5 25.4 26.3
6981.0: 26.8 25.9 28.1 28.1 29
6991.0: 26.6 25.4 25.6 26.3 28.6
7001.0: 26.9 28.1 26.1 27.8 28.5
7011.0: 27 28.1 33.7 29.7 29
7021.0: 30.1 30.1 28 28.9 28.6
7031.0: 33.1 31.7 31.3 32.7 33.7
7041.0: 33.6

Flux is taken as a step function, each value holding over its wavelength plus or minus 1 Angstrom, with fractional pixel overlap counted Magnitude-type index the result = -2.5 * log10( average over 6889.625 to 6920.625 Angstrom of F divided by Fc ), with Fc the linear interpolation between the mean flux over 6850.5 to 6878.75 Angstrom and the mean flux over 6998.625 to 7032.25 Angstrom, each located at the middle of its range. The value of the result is 0.05 mag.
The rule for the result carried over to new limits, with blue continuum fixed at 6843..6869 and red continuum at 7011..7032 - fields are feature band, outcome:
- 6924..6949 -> 0.031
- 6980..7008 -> 0.021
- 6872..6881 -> 0.013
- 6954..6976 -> -0.002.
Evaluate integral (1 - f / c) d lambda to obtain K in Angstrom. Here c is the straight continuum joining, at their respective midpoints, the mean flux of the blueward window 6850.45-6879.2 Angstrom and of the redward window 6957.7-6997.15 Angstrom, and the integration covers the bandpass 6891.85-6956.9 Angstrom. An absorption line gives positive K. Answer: 1.52 Angstrom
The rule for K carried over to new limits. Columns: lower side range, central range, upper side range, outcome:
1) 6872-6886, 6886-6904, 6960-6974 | 1.06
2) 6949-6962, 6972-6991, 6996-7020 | 0.21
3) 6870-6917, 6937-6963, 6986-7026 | -1.34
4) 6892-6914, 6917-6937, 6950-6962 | 1.32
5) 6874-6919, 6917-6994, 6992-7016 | -1.45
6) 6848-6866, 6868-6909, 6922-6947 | 1.01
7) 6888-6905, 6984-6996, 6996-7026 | -0.20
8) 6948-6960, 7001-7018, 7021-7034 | 0.29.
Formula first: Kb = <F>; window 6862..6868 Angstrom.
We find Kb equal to 17.5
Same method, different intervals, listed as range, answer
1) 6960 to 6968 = 26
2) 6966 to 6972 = 25.6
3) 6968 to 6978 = 25.2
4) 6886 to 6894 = 18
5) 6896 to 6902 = 19.1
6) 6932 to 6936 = 22.4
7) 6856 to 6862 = 16.1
